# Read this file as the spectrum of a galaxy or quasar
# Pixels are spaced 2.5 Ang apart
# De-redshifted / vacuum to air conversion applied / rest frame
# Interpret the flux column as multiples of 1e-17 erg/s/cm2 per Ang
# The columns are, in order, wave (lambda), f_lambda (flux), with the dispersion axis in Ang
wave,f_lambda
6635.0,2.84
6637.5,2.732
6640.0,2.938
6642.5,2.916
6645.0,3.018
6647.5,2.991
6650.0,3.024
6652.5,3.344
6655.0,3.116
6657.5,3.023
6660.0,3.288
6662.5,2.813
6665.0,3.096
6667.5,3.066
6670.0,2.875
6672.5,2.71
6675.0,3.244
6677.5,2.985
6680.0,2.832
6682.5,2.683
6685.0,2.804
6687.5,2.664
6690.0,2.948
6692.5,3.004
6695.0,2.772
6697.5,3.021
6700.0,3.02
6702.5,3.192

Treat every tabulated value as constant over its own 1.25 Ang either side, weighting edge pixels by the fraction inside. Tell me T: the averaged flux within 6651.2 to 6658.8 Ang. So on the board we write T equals 3.16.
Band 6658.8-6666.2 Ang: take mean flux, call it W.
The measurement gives 3.06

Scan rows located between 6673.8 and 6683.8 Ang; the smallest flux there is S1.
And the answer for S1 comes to 2.683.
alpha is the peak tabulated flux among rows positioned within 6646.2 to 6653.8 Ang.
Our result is 3.344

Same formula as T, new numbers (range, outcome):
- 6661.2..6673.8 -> 2.91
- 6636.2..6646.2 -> 2.9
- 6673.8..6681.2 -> 3.02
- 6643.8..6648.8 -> 3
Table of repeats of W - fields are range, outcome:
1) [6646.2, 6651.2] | 3.01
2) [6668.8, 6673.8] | 2.8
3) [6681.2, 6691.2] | 2.77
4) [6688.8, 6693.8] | 2.97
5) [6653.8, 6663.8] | 3.06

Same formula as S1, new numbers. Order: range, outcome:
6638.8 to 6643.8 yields 2.916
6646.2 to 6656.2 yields 2.991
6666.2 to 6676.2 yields 2.71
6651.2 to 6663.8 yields 2.813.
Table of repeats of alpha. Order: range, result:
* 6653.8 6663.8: 3.288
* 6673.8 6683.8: 3.244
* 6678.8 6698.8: 3.021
